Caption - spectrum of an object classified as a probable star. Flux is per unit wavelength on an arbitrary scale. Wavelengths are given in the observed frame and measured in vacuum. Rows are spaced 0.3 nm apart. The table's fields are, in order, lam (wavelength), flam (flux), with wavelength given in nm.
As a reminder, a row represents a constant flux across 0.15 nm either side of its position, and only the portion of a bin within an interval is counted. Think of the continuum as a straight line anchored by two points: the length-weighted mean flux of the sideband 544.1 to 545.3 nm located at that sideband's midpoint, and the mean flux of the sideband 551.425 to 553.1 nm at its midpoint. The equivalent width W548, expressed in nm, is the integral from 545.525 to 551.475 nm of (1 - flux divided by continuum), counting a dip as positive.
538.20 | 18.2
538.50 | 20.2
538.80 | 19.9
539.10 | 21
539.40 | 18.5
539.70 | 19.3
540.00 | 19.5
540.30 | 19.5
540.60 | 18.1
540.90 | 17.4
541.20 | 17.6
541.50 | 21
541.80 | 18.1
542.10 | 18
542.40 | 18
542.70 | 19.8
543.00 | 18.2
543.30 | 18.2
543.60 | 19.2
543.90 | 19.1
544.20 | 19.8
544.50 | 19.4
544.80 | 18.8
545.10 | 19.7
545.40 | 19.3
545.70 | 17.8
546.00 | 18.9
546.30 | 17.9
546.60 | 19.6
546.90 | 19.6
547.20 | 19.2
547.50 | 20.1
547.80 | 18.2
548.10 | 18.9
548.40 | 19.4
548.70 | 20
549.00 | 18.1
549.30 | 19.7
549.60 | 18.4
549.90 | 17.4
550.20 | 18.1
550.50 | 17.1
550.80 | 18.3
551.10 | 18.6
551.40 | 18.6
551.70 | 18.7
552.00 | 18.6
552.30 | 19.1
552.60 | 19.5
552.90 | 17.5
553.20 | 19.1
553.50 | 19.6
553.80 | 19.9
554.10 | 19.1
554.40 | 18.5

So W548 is 0.11 nm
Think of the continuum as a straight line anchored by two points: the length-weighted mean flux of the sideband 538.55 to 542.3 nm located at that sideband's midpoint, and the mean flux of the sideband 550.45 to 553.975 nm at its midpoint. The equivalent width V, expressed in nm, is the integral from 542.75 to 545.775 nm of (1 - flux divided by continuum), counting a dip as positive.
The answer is -0.01 nm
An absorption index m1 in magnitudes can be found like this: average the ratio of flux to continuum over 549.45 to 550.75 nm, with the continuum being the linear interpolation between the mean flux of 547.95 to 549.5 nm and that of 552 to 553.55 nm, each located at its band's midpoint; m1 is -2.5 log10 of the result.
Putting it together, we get 0.08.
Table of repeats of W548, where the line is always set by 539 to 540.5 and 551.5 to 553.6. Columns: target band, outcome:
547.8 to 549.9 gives 0.01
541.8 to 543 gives 0.05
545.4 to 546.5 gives 0.04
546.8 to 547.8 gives -0.02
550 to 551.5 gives 0.07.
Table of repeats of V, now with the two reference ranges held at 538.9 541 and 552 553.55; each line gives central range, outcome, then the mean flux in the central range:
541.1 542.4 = 0.03 nm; 18.6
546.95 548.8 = -0.03 nm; 19.3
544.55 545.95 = 0.01 nm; 18.9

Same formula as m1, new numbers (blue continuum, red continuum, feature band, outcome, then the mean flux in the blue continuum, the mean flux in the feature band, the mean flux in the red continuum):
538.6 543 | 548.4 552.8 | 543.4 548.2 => -0.02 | 19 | 19.1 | 18.6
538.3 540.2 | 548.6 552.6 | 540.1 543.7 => 0.05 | 19.7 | 18.6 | 18.5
